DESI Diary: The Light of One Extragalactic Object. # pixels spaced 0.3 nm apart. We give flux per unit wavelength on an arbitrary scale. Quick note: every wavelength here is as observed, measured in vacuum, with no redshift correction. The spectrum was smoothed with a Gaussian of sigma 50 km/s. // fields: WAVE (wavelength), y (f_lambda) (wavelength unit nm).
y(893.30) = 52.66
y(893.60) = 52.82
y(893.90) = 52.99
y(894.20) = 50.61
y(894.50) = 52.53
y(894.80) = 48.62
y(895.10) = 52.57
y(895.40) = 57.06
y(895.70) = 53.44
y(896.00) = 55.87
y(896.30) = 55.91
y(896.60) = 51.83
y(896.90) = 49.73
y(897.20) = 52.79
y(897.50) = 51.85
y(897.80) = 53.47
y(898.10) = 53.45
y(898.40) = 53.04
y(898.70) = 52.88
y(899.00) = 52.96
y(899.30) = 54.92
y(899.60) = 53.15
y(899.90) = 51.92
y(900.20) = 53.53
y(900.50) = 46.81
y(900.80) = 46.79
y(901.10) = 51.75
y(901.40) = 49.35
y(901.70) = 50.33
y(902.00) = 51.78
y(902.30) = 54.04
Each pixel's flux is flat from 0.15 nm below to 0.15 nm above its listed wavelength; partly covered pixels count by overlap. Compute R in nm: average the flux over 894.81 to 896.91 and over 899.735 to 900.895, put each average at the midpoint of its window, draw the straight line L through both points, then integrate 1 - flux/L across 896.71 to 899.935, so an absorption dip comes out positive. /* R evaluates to -0.072 nm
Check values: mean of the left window 53.7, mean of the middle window 52.8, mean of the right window 49.9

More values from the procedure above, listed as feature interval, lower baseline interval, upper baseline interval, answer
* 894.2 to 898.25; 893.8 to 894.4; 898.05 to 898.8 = -0.04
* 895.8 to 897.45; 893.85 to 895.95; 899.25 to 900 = -0.01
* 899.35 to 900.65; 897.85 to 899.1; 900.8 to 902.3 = 0.01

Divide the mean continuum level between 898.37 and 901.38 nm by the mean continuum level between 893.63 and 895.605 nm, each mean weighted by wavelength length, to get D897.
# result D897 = 0.98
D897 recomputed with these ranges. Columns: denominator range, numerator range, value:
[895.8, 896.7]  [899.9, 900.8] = 0.91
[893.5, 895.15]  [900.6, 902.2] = 0.97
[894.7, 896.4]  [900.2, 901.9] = 0.92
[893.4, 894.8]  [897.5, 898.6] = 1.02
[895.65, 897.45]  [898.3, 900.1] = 1.00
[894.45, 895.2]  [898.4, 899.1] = 1.04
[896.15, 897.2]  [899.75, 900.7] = 0.96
